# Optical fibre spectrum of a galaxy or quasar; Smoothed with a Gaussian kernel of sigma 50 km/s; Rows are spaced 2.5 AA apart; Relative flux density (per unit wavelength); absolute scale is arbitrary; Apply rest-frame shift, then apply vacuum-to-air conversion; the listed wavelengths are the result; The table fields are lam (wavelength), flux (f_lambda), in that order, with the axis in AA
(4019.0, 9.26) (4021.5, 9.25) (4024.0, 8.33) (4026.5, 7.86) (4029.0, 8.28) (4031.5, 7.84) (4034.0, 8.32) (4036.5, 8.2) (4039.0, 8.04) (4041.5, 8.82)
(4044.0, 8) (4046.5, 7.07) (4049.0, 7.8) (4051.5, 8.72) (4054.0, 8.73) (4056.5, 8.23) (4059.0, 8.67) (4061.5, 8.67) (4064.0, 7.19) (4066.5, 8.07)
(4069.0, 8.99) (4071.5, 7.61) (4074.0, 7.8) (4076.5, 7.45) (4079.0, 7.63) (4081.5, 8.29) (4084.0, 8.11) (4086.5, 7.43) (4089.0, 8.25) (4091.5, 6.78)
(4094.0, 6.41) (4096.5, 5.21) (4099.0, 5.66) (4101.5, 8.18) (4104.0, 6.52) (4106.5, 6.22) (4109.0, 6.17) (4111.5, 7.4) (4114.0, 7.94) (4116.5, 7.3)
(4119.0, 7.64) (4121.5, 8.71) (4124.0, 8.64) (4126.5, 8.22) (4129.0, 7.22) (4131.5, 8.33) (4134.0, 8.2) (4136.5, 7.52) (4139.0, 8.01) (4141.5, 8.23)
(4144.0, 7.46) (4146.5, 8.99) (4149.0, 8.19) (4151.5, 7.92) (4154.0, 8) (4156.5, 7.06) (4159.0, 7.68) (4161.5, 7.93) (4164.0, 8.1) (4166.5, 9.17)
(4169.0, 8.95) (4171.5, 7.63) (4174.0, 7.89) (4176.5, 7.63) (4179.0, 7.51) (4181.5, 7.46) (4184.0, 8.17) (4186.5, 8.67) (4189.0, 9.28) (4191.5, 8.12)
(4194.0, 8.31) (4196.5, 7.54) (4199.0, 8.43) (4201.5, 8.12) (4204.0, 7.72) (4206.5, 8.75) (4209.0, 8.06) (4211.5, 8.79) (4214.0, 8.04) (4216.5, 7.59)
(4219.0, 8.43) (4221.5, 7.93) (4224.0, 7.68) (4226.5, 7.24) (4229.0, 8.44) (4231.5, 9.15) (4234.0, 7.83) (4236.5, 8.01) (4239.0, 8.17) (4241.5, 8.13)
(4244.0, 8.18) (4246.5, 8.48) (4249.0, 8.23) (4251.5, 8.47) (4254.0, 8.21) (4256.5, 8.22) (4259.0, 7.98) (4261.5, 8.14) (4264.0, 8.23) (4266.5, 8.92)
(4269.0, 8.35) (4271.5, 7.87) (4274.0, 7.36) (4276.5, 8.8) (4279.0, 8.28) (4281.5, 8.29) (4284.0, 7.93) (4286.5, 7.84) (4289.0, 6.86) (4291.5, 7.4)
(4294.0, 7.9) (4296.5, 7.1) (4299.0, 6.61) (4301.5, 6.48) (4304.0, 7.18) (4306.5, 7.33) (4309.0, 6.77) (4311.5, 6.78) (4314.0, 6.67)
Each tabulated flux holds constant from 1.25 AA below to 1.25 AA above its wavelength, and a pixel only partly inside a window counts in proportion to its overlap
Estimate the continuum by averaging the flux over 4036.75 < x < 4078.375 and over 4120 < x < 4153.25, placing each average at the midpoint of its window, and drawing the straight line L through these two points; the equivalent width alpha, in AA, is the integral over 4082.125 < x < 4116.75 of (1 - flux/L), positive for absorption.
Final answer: 4.83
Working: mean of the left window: 8.11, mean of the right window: 8.12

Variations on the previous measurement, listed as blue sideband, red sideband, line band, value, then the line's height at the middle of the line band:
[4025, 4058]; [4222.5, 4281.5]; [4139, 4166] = 0.6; 8.17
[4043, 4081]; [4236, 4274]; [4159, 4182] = 0.3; 8.14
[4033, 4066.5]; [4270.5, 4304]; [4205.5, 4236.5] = -1.6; 7.75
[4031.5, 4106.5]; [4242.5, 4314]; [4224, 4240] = -0.7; 7.76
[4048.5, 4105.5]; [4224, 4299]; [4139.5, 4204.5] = -1.9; 7.86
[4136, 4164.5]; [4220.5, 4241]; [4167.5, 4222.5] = -1.0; 8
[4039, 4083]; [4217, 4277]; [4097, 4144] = 3.5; 8.12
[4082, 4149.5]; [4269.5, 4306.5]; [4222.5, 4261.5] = -3.1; 7.56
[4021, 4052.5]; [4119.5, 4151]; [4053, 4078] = 0.1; 8.15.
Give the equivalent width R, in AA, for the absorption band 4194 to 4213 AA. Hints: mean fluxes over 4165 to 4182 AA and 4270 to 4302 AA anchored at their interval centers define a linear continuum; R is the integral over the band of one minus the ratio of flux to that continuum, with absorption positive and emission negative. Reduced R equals -0.6 AA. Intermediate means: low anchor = 8.06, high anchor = 7.63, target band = 8.21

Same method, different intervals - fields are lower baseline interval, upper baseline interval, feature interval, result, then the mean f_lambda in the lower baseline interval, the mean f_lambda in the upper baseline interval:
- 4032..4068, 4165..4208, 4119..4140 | 0.3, 8.18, 8.2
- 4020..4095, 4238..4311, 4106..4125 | 1.1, 8.04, 7.84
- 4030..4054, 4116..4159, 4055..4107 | 3.5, 8.13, 7.98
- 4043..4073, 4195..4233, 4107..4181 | 2.2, 8.14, 8.13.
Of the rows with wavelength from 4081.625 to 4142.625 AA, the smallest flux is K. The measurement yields 5.21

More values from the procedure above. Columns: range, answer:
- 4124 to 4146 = 7.22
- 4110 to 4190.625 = 7.06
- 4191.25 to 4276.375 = 7.24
